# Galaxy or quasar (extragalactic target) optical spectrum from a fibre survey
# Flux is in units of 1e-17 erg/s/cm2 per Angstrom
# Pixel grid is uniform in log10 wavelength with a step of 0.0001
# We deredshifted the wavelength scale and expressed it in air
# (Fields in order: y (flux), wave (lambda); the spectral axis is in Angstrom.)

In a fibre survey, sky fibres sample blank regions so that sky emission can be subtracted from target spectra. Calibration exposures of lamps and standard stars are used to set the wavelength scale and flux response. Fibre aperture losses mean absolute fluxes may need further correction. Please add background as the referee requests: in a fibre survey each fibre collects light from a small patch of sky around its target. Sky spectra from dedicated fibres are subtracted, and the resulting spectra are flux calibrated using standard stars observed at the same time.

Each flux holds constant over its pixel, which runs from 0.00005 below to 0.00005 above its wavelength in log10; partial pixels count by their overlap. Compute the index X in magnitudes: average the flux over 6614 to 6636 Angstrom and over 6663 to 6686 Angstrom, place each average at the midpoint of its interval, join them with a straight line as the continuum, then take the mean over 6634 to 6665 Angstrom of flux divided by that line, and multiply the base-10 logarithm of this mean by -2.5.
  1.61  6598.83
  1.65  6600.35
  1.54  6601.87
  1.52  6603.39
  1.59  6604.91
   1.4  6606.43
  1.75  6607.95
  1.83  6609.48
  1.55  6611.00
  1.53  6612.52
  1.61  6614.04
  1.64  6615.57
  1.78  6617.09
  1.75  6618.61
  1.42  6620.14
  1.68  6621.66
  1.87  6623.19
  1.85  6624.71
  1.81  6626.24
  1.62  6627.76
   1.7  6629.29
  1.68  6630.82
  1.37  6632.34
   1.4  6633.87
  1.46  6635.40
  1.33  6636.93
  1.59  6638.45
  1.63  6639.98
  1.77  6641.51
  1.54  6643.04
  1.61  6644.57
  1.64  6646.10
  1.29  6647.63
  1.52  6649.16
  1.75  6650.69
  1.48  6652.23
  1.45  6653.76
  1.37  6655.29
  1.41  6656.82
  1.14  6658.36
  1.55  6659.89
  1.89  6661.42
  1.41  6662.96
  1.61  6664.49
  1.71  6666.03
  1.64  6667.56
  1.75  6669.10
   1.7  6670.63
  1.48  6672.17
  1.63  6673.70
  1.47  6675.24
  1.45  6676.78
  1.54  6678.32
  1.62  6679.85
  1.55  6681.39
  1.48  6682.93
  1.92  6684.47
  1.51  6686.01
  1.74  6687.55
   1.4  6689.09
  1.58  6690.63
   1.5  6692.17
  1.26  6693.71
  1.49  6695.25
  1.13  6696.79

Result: 0.07 mag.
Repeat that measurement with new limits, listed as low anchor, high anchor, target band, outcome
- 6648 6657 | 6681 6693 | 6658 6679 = -0.03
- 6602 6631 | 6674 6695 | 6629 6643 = 0.06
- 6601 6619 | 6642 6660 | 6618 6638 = -0.03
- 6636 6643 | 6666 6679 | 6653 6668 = 0.05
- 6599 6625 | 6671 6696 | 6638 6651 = 0.01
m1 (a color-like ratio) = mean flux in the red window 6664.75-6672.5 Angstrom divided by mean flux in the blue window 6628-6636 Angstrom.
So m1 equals 1.09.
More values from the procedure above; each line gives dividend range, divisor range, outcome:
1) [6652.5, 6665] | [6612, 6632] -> 0.88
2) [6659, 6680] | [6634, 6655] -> 1.04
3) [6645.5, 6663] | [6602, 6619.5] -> 0.92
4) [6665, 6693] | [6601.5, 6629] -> 0.96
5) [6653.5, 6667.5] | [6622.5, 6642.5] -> 0.93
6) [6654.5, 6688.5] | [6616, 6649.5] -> 0.98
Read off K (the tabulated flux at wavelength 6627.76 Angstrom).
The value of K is 1.62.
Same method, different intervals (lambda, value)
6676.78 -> 1.45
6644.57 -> 1.61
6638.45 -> 1.59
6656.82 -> 1.41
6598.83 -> 1.61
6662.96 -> 1.41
